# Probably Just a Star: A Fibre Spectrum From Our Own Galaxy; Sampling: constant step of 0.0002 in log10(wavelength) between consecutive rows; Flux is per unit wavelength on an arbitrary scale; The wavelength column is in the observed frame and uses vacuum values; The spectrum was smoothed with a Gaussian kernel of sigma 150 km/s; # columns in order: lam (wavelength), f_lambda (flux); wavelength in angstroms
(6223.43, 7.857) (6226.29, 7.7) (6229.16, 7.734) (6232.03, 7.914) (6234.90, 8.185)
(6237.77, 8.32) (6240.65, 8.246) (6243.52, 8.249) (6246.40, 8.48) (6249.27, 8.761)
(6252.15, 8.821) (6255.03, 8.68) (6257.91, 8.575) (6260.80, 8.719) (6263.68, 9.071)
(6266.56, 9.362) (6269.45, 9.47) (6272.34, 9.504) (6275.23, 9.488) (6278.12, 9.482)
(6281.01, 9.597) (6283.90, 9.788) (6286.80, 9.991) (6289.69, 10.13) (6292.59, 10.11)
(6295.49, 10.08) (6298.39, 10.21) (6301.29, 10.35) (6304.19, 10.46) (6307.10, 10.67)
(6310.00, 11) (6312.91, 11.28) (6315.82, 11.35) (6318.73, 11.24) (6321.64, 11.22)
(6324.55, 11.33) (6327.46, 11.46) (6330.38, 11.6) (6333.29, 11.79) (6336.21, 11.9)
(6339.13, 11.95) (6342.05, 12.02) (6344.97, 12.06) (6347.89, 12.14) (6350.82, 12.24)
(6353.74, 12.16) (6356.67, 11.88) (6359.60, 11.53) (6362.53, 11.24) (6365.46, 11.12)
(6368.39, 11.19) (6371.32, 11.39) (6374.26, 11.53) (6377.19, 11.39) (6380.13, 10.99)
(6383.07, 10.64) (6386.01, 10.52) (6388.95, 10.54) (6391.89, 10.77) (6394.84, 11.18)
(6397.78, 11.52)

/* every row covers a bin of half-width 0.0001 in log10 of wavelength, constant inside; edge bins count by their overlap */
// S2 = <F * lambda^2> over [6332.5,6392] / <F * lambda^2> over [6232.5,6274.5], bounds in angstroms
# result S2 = 1.36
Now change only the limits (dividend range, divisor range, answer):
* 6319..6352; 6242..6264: 1.40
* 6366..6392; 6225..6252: 1.40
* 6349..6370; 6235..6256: 1.42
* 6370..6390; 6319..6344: 0.96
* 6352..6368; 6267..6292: 1.23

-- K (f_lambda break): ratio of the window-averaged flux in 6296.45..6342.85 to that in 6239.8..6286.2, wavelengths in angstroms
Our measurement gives 1.24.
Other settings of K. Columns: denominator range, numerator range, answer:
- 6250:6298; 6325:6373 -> 1.24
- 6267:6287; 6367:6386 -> 1.16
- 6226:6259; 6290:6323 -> 1.29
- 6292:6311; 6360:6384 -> 1.08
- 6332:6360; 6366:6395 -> 0.92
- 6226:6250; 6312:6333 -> 1.39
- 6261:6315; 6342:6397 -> 1.14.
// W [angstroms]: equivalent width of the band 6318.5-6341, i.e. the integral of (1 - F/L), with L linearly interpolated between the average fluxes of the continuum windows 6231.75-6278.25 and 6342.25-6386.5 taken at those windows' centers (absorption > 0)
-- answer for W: -2.0 angstroms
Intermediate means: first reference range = 8.79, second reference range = 11.5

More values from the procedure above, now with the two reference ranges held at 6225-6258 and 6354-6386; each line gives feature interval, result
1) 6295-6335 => -4.1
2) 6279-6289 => -0.6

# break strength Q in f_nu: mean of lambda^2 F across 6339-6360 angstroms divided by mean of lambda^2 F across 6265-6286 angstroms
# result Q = 1.3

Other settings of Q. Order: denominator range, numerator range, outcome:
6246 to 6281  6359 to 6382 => 1.29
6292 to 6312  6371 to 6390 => 1.08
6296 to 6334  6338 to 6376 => 1.08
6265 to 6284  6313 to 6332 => 1.21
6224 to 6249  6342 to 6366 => 1.51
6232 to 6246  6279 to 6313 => 1.27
